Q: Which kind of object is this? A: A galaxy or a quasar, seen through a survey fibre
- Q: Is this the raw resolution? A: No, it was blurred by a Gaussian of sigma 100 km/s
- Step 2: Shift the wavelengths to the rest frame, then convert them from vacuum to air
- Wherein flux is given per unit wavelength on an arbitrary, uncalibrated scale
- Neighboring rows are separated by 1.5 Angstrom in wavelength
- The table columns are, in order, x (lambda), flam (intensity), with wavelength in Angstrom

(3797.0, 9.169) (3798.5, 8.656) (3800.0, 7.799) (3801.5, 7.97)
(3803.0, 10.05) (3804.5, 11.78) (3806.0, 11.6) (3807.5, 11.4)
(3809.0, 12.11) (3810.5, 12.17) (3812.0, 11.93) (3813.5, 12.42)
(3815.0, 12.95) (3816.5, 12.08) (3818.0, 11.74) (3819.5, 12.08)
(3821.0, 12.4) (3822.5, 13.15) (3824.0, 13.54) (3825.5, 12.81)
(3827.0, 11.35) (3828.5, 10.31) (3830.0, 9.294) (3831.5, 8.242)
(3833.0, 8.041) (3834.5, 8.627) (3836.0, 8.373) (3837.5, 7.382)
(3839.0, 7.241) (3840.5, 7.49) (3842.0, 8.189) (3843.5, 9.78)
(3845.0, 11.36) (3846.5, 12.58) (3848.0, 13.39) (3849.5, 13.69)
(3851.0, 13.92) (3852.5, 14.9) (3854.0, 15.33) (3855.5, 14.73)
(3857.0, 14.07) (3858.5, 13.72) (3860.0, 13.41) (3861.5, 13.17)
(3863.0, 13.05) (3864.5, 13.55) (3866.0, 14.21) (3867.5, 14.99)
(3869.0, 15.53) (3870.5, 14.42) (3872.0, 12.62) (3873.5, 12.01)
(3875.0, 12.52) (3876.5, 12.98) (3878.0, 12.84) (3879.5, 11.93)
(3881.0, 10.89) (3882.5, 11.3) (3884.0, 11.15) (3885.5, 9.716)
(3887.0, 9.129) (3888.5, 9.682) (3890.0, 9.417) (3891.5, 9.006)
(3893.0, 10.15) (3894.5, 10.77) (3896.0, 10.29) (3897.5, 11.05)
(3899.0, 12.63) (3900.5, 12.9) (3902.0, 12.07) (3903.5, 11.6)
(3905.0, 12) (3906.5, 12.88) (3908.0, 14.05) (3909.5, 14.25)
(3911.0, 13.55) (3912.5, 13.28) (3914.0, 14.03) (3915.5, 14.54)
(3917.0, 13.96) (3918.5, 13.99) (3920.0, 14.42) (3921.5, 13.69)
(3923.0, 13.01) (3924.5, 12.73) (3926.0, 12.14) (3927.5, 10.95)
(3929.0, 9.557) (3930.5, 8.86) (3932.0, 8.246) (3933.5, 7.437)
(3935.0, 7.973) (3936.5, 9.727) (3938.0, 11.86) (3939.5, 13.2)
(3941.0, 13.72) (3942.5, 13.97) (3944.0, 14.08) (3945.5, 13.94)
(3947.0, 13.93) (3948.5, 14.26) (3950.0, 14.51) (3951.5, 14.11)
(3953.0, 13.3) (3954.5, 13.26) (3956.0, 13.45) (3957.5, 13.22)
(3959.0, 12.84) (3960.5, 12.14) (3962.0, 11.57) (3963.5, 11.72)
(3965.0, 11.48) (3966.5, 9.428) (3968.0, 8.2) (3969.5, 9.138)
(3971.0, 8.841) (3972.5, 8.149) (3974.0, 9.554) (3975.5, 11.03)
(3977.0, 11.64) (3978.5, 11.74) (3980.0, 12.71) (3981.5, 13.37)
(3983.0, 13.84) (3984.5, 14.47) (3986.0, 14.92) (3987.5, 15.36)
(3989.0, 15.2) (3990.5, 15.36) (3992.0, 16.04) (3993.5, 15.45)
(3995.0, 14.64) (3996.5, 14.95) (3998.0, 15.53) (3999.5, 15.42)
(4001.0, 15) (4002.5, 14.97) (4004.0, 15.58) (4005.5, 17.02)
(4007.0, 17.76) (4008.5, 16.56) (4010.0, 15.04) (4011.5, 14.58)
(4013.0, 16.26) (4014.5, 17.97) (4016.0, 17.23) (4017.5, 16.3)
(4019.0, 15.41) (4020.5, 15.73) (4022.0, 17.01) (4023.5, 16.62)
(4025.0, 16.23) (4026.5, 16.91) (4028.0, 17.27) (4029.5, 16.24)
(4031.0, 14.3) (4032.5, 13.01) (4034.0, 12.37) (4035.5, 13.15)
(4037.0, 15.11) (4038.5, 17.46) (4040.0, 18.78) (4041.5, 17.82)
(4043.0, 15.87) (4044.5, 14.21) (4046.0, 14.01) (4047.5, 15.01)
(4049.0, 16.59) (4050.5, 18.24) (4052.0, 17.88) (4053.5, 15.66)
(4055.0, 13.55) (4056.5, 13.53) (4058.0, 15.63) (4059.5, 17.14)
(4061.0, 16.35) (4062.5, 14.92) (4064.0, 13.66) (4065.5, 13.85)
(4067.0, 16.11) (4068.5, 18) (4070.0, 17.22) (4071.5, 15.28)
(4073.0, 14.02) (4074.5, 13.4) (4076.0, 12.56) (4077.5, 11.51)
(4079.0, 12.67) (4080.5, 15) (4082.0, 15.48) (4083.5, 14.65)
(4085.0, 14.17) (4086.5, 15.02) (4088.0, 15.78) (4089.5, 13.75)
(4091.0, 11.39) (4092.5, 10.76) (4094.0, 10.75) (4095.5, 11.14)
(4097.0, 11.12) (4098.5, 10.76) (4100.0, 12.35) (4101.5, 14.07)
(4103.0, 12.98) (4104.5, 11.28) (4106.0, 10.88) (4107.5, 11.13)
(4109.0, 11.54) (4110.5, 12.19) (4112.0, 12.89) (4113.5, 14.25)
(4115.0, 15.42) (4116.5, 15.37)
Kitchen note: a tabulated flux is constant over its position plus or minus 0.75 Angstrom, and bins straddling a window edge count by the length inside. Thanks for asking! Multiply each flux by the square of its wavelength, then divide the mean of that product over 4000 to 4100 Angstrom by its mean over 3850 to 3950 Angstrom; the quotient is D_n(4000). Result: 1.3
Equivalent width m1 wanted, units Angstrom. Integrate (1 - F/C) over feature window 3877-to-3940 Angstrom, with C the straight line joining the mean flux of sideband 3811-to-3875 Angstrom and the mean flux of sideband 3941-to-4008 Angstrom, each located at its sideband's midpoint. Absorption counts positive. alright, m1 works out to 5.4 Angstrom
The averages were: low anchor 12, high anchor 13.4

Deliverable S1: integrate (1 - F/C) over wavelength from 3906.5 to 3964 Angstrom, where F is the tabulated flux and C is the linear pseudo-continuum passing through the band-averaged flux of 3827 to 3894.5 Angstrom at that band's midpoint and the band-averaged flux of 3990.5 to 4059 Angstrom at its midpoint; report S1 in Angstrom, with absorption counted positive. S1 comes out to 3.5 Angstrom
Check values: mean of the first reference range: 11.5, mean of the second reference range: 15.8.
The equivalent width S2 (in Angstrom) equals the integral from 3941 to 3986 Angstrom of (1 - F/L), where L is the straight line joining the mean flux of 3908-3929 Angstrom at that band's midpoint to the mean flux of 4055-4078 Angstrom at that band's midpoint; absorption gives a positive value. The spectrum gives 4.9 Angstrom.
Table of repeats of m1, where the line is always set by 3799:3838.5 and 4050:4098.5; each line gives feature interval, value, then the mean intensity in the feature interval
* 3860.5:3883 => -3.1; 13.1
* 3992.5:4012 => -3.3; 15.6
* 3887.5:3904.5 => 1.4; 10.9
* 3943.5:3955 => -1.2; 13.9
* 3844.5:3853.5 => -1.8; 13.4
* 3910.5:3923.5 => -1.8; 13.9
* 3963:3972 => 2.2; 9.7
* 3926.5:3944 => 2.4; 10.7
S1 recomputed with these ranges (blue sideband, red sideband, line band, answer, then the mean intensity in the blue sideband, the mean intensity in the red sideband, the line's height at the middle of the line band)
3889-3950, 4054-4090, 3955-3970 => 1.70 Angstrom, 12.1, 14.7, 12.9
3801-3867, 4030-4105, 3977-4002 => -1.95 Angstrom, 11.7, 14.4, 13.5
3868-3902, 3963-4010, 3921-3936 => 2.35 Angstrom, 11.5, 13.4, 12.3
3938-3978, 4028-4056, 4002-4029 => -3.58 Angstrom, 12.1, 15.5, 14.5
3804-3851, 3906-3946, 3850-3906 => -3.41 Angstrom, 11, 12.4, 11.7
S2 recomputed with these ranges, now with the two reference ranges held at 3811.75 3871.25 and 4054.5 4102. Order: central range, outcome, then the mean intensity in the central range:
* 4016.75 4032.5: -3.0 Angstrom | 16.1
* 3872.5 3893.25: 2.3 Angstrom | 10.9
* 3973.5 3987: 0.4 Angstrom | 12.7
